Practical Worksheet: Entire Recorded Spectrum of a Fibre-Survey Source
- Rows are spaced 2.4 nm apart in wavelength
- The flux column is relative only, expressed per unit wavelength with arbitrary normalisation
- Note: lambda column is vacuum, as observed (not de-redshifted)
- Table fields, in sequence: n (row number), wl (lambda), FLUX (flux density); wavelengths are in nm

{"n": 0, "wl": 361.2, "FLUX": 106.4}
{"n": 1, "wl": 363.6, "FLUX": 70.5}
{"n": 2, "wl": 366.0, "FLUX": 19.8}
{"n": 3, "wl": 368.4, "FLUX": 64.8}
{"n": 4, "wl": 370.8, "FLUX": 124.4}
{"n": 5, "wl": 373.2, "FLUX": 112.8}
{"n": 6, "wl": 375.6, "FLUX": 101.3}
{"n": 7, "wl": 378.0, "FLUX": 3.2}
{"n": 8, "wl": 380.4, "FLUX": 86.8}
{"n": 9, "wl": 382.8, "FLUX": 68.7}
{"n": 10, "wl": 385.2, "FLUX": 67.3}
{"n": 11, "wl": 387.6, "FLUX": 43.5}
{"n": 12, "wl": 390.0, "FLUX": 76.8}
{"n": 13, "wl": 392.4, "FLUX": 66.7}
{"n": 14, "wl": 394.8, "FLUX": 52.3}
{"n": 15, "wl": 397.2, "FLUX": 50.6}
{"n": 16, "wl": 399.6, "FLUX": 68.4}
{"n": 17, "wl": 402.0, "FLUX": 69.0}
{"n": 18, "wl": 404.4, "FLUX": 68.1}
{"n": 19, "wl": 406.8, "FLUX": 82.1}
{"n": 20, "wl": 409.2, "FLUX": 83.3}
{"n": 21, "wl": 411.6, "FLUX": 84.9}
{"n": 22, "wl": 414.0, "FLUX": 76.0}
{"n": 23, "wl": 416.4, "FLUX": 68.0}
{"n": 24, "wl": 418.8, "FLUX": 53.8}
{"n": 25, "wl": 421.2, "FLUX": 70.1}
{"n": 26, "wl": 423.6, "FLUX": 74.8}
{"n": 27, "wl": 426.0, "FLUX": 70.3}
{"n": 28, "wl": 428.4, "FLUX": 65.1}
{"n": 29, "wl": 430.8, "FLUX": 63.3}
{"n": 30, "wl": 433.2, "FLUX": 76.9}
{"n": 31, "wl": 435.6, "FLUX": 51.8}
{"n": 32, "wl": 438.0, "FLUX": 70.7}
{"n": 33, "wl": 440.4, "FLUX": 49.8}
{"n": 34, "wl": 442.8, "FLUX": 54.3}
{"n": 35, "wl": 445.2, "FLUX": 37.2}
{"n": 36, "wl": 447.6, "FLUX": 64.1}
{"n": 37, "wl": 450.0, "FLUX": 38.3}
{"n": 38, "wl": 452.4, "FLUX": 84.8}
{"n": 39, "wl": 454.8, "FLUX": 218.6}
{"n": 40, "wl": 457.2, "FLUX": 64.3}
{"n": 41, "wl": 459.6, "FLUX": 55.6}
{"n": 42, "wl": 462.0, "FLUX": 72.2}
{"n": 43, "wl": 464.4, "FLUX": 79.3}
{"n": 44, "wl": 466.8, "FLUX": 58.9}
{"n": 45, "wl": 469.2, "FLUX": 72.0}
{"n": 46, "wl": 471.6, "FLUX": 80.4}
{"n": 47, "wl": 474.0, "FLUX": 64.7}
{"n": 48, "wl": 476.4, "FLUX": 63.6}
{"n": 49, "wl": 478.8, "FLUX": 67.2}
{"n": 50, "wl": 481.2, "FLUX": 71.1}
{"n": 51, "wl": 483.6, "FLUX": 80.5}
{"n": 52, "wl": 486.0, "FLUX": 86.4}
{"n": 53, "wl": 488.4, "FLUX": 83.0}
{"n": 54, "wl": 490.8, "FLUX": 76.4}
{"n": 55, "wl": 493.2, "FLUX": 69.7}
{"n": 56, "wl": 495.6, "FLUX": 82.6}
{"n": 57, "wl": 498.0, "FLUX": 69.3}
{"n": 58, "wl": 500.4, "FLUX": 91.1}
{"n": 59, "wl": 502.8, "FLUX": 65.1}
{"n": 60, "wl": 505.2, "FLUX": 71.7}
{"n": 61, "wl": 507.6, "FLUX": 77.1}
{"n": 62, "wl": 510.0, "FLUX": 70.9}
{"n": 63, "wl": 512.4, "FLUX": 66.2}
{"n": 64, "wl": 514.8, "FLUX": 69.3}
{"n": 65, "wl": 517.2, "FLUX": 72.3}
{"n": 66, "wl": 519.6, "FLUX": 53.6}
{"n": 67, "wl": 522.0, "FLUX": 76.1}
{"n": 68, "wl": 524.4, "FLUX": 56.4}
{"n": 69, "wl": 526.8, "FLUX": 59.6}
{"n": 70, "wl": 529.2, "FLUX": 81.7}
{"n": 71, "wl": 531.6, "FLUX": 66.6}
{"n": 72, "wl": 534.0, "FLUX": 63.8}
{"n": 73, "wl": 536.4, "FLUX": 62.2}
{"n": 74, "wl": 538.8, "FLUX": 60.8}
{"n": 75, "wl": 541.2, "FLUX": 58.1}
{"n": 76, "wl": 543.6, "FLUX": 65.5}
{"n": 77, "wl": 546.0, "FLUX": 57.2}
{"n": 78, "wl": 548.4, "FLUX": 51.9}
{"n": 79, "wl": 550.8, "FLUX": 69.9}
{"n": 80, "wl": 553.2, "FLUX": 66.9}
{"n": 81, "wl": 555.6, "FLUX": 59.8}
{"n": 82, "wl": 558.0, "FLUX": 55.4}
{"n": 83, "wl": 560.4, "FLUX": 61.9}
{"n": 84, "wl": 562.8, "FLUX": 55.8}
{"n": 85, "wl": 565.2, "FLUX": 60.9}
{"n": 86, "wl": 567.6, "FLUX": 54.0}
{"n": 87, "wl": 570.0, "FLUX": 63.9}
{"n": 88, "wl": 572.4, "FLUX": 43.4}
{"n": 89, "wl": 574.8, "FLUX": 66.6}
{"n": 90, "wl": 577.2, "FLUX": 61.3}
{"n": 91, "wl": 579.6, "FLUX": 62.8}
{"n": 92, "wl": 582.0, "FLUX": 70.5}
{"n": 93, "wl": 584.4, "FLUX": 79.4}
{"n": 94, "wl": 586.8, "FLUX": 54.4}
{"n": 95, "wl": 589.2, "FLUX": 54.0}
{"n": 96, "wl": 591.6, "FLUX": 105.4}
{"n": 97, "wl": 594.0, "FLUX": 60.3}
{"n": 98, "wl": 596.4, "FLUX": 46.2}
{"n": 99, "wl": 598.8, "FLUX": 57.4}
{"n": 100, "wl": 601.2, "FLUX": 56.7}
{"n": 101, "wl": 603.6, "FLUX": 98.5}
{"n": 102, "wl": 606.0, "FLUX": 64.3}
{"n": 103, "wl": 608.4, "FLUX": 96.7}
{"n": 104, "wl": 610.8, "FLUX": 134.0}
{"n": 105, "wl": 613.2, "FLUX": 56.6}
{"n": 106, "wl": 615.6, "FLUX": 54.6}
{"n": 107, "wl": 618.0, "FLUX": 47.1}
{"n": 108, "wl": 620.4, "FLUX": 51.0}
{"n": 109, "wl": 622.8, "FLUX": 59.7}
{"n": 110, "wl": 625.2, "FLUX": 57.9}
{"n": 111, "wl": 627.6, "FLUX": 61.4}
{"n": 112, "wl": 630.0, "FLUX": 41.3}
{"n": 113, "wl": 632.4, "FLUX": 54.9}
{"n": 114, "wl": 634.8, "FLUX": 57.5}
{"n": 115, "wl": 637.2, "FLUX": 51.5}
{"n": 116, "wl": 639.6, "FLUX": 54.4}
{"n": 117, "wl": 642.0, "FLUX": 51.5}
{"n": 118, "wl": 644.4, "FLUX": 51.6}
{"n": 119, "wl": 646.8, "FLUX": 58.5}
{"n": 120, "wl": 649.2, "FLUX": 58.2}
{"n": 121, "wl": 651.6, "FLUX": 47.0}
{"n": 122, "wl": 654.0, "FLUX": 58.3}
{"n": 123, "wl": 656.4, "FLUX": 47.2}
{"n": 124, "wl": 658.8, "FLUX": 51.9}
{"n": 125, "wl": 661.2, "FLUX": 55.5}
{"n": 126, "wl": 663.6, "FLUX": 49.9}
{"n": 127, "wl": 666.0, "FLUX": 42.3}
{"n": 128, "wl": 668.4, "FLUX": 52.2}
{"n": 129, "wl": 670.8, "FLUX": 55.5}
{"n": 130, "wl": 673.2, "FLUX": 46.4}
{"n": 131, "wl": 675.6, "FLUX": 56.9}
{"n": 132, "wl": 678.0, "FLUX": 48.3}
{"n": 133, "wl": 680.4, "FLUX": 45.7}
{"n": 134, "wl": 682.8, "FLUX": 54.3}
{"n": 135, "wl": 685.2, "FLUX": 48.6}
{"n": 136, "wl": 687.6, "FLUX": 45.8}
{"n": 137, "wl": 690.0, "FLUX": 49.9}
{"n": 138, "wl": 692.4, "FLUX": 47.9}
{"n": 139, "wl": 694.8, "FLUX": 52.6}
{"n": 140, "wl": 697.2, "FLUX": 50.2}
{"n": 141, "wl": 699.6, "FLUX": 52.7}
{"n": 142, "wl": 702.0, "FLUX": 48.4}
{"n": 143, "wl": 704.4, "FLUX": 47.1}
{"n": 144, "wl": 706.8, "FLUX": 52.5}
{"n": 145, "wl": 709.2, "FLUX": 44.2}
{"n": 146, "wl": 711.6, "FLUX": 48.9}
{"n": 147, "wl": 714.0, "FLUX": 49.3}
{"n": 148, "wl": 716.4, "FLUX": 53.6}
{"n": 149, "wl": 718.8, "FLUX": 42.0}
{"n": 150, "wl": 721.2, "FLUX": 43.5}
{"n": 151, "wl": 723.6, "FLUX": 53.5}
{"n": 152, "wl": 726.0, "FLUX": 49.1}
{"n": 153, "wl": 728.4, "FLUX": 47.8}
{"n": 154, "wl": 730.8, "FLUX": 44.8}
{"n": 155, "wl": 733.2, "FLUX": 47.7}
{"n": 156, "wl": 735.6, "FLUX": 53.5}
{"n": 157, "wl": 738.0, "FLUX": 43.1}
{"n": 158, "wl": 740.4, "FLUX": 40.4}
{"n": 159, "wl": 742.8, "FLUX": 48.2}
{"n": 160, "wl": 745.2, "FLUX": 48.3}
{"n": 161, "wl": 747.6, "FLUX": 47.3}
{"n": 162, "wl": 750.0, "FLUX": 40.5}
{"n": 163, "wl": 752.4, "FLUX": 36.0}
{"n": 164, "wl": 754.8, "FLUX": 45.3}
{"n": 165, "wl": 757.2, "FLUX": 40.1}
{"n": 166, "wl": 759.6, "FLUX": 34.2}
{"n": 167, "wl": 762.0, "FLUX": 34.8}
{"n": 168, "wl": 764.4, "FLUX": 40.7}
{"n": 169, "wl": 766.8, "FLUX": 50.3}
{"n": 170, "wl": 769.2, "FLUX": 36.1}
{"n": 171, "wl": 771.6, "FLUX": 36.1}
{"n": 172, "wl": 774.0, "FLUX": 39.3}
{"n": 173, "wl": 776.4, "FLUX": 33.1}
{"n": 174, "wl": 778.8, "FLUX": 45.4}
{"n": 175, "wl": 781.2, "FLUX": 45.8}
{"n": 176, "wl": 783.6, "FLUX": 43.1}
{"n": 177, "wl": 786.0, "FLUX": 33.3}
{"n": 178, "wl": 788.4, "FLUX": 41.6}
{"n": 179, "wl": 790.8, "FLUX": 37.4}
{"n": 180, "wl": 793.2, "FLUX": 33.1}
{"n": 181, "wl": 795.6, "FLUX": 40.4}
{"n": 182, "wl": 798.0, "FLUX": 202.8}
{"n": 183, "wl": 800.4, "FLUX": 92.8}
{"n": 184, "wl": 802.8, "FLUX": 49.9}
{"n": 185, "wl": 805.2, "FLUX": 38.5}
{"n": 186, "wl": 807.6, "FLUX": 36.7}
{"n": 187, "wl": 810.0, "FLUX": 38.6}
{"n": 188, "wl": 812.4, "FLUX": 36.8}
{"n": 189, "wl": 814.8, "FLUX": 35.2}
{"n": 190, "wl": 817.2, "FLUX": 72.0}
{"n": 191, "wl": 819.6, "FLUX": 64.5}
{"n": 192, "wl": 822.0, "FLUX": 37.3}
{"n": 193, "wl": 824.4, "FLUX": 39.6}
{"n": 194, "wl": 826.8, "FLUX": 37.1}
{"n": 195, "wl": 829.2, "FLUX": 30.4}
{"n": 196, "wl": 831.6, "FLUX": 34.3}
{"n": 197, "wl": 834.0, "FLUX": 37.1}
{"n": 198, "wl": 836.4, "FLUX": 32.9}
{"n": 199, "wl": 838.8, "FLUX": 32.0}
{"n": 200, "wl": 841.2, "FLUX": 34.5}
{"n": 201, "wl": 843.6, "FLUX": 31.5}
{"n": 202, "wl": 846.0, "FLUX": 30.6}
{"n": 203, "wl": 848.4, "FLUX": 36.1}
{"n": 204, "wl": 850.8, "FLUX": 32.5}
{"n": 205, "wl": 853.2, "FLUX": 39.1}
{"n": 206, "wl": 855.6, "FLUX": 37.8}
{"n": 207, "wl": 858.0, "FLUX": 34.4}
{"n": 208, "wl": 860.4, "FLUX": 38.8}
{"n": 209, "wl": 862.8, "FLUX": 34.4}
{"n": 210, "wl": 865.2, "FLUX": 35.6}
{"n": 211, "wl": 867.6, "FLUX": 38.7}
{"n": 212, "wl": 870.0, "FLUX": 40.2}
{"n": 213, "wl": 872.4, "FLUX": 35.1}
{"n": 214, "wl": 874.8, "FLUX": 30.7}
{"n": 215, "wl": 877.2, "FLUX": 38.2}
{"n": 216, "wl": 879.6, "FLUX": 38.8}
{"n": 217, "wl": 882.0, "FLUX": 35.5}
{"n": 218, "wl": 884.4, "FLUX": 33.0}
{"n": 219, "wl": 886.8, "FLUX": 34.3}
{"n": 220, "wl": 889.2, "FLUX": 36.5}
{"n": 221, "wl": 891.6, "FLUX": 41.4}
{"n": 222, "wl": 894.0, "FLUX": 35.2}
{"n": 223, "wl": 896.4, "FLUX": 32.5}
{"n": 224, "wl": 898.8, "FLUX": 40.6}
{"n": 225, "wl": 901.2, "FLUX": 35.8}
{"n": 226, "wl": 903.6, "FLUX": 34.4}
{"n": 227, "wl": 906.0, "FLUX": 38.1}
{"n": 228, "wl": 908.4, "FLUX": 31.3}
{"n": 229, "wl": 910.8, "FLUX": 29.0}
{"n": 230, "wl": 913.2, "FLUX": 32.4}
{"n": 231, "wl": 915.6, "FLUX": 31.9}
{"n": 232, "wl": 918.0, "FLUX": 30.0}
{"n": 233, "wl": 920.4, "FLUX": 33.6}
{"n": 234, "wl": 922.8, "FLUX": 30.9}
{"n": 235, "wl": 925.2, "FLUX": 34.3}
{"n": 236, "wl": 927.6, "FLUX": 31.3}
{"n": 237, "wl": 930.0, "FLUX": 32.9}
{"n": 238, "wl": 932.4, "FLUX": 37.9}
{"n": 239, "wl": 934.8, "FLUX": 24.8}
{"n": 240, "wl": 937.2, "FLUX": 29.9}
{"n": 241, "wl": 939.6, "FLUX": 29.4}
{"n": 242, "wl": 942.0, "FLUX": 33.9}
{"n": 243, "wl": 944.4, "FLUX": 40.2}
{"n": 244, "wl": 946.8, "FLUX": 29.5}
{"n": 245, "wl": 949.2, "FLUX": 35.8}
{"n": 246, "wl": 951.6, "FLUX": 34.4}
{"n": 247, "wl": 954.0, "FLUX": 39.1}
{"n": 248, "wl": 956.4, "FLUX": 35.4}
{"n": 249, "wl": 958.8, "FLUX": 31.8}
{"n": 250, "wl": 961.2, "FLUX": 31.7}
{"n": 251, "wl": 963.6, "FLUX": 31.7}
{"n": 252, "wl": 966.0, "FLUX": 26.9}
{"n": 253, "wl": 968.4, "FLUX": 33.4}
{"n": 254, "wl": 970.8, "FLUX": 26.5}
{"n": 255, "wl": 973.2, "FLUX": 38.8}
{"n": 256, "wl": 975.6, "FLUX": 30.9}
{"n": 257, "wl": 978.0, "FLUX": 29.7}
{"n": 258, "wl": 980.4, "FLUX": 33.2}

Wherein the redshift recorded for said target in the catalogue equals 0.217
